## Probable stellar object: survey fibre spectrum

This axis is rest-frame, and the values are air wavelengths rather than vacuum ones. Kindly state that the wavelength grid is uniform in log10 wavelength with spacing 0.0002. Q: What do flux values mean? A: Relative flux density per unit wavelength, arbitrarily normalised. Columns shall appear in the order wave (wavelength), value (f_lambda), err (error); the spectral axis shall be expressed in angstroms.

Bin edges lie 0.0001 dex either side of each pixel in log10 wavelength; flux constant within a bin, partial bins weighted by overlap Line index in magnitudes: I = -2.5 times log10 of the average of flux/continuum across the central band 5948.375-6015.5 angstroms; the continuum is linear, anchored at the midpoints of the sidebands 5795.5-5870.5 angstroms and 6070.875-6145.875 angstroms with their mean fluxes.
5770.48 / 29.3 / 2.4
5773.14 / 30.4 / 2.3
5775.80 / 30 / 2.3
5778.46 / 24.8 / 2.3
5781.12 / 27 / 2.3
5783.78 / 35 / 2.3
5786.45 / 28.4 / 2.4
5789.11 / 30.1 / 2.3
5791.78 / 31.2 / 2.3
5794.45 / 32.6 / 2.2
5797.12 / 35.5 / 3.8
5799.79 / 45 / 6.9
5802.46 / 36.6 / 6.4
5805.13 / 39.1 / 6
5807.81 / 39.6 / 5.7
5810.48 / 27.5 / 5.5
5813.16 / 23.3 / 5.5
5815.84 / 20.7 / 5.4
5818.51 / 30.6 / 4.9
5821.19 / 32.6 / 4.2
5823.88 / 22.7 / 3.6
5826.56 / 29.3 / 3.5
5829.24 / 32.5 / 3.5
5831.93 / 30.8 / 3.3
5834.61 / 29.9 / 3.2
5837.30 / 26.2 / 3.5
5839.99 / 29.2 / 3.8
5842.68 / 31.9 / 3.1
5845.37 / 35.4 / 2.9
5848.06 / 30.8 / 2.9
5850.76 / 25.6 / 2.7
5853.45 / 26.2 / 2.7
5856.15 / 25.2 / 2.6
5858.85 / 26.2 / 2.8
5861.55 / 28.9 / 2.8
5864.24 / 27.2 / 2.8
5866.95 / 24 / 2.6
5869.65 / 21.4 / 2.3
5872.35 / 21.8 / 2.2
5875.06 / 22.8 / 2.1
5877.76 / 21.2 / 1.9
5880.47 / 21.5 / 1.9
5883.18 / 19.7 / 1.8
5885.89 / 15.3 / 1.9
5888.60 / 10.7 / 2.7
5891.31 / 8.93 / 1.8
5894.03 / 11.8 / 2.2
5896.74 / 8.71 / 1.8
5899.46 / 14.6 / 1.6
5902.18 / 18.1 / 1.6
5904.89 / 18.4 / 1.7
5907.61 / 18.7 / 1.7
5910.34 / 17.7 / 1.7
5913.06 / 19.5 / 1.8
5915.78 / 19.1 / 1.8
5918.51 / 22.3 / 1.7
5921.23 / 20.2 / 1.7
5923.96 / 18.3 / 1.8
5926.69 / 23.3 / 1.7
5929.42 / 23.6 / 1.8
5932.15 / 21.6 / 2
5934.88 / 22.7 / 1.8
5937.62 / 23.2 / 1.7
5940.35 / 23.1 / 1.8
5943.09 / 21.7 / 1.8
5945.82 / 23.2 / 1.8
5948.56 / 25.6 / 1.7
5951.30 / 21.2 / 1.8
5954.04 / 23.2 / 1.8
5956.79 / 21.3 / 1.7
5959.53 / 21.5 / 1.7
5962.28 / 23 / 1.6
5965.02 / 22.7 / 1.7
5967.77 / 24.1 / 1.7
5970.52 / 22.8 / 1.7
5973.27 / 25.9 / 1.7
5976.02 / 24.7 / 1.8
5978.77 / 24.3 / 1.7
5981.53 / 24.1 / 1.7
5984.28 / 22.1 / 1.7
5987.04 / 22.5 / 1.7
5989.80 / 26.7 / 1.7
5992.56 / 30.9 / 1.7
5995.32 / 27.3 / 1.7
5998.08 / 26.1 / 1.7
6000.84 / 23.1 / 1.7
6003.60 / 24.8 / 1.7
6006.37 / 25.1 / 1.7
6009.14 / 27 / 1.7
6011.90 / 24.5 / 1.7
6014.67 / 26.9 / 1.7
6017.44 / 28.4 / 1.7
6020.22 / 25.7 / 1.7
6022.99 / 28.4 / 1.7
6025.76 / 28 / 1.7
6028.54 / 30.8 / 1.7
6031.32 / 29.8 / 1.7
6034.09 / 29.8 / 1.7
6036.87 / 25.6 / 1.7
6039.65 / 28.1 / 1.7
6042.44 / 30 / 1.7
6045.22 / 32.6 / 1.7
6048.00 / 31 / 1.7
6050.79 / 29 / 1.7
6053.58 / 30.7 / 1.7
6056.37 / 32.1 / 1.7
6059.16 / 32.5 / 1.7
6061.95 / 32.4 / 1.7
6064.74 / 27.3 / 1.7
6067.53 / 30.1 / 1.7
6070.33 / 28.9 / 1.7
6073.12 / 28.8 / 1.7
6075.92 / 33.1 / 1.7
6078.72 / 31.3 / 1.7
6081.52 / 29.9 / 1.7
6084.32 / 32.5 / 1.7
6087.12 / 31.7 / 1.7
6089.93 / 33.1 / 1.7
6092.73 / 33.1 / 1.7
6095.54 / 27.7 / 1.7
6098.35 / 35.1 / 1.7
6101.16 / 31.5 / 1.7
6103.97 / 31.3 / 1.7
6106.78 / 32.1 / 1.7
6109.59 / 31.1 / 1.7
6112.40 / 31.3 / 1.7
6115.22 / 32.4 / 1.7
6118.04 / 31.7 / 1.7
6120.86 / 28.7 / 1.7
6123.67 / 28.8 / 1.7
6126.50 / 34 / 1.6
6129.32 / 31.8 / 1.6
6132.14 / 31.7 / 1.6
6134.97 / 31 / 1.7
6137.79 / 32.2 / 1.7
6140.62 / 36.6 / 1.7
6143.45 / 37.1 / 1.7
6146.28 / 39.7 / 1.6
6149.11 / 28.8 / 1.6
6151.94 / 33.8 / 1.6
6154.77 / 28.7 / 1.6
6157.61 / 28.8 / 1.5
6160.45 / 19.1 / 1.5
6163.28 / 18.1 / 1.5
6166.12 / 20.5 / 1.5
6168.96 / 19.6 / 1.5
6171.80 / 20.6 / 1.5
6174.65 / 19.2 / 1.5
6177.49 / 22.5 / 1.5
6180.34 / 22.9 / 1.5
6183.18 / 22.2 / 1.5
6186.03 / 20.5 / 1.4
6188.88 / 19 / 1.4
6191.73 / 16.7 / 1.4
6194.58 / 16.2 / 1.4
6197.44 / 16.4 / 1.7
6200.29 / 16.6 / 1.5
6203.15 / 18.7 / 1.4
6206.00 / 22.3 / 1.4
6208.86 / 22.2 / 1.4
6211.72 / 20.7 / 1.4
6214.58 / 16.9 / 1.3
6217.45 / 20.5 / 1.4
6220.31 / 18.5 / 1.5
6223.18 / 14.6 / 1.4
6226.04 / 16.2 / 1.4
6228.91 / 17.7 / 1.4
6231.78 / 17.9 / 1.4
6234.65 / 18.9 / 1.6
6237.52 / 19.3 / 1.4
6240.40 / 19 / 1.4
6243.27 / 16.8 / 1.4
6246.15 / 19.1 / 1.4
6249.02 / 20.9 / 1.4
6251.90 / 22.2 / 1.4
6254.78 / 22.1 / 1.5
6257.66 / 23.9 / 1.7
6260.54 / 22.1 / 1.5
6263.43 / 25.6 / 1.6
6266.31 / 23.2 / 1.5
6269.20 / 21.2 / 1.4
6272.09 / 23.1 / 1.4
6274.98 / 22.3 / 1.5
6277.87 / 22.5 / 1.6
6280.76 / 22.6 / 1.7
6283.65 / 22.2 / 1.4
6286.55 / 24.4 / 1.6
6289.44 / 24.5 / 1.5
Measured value 0.26 mag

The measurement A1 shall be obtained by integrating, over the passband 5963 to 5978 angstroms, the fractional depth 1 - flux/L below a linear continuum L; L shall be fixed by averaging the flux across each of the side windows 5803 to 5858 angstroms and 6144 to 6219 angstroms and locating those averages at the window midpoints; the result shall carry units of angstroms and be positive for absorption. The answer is 1.4 angstroms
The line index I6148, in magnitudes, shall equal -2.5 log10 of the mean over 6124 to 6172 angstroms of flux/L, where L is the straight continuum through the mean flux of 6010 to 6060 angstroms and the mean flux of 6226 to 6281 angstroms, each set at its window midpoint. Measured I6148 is -0.170 mag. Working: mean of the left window 29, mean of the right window 20.9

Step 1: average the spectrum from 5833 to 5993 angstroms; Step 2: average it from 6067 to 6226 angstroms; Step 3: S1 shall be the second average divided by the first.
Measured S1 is 1.18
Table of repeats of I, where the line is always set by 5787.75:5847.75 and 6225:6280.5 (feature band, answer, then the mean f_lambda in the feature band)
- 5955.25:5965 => 0.26 mag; 22.1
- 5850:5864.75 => 0.15 mag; 26.6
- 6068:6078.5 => -0.20 mag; 30.4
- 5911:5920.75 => 0.40 mag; 20.1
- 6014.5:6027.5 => -0.05 mag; 27.6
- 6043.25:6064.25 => -0.21 mag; 31.3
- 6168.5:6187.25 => 0.07 mag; 21.2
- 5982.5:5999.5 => 0.05 mag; 25.9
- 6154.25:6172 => 0.05 mag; 22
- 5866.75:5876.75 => 0.33 mag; 22.3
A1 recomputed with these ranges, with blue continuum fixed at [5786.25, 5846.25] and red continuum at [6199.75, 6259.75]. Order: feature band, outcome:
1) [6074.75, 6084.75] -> -3.3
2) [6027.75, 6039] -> -1.7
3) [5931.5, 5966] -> 6.1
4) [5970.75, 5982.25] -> 0.9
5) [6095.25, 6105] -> -3.7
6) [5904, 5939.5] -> 9.5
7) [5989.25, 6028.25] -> -1.5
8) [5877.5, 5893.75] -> 7.6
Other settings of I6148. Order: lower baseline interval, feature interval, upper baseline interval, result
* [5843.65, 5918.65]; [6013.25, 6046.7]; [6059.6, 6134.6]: -0.026 mag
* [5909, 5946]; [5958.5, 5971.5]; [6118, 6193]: -0.030 mag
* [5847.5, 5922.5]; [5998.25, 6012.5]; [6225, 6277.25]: -0.227 mag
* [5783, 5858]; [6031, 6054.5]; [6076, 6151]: 0.080 mag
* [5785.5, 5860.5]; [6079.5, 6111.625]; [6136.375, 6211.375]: -0.248 mag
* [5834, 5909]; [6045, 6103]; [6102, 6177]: -0.139 mag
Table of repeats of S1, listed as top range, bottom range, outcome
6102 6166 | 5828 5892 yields 1.23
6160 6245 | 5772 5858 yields 0.62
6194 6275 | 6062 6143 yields 0.63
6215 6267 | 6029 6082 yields 0.66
